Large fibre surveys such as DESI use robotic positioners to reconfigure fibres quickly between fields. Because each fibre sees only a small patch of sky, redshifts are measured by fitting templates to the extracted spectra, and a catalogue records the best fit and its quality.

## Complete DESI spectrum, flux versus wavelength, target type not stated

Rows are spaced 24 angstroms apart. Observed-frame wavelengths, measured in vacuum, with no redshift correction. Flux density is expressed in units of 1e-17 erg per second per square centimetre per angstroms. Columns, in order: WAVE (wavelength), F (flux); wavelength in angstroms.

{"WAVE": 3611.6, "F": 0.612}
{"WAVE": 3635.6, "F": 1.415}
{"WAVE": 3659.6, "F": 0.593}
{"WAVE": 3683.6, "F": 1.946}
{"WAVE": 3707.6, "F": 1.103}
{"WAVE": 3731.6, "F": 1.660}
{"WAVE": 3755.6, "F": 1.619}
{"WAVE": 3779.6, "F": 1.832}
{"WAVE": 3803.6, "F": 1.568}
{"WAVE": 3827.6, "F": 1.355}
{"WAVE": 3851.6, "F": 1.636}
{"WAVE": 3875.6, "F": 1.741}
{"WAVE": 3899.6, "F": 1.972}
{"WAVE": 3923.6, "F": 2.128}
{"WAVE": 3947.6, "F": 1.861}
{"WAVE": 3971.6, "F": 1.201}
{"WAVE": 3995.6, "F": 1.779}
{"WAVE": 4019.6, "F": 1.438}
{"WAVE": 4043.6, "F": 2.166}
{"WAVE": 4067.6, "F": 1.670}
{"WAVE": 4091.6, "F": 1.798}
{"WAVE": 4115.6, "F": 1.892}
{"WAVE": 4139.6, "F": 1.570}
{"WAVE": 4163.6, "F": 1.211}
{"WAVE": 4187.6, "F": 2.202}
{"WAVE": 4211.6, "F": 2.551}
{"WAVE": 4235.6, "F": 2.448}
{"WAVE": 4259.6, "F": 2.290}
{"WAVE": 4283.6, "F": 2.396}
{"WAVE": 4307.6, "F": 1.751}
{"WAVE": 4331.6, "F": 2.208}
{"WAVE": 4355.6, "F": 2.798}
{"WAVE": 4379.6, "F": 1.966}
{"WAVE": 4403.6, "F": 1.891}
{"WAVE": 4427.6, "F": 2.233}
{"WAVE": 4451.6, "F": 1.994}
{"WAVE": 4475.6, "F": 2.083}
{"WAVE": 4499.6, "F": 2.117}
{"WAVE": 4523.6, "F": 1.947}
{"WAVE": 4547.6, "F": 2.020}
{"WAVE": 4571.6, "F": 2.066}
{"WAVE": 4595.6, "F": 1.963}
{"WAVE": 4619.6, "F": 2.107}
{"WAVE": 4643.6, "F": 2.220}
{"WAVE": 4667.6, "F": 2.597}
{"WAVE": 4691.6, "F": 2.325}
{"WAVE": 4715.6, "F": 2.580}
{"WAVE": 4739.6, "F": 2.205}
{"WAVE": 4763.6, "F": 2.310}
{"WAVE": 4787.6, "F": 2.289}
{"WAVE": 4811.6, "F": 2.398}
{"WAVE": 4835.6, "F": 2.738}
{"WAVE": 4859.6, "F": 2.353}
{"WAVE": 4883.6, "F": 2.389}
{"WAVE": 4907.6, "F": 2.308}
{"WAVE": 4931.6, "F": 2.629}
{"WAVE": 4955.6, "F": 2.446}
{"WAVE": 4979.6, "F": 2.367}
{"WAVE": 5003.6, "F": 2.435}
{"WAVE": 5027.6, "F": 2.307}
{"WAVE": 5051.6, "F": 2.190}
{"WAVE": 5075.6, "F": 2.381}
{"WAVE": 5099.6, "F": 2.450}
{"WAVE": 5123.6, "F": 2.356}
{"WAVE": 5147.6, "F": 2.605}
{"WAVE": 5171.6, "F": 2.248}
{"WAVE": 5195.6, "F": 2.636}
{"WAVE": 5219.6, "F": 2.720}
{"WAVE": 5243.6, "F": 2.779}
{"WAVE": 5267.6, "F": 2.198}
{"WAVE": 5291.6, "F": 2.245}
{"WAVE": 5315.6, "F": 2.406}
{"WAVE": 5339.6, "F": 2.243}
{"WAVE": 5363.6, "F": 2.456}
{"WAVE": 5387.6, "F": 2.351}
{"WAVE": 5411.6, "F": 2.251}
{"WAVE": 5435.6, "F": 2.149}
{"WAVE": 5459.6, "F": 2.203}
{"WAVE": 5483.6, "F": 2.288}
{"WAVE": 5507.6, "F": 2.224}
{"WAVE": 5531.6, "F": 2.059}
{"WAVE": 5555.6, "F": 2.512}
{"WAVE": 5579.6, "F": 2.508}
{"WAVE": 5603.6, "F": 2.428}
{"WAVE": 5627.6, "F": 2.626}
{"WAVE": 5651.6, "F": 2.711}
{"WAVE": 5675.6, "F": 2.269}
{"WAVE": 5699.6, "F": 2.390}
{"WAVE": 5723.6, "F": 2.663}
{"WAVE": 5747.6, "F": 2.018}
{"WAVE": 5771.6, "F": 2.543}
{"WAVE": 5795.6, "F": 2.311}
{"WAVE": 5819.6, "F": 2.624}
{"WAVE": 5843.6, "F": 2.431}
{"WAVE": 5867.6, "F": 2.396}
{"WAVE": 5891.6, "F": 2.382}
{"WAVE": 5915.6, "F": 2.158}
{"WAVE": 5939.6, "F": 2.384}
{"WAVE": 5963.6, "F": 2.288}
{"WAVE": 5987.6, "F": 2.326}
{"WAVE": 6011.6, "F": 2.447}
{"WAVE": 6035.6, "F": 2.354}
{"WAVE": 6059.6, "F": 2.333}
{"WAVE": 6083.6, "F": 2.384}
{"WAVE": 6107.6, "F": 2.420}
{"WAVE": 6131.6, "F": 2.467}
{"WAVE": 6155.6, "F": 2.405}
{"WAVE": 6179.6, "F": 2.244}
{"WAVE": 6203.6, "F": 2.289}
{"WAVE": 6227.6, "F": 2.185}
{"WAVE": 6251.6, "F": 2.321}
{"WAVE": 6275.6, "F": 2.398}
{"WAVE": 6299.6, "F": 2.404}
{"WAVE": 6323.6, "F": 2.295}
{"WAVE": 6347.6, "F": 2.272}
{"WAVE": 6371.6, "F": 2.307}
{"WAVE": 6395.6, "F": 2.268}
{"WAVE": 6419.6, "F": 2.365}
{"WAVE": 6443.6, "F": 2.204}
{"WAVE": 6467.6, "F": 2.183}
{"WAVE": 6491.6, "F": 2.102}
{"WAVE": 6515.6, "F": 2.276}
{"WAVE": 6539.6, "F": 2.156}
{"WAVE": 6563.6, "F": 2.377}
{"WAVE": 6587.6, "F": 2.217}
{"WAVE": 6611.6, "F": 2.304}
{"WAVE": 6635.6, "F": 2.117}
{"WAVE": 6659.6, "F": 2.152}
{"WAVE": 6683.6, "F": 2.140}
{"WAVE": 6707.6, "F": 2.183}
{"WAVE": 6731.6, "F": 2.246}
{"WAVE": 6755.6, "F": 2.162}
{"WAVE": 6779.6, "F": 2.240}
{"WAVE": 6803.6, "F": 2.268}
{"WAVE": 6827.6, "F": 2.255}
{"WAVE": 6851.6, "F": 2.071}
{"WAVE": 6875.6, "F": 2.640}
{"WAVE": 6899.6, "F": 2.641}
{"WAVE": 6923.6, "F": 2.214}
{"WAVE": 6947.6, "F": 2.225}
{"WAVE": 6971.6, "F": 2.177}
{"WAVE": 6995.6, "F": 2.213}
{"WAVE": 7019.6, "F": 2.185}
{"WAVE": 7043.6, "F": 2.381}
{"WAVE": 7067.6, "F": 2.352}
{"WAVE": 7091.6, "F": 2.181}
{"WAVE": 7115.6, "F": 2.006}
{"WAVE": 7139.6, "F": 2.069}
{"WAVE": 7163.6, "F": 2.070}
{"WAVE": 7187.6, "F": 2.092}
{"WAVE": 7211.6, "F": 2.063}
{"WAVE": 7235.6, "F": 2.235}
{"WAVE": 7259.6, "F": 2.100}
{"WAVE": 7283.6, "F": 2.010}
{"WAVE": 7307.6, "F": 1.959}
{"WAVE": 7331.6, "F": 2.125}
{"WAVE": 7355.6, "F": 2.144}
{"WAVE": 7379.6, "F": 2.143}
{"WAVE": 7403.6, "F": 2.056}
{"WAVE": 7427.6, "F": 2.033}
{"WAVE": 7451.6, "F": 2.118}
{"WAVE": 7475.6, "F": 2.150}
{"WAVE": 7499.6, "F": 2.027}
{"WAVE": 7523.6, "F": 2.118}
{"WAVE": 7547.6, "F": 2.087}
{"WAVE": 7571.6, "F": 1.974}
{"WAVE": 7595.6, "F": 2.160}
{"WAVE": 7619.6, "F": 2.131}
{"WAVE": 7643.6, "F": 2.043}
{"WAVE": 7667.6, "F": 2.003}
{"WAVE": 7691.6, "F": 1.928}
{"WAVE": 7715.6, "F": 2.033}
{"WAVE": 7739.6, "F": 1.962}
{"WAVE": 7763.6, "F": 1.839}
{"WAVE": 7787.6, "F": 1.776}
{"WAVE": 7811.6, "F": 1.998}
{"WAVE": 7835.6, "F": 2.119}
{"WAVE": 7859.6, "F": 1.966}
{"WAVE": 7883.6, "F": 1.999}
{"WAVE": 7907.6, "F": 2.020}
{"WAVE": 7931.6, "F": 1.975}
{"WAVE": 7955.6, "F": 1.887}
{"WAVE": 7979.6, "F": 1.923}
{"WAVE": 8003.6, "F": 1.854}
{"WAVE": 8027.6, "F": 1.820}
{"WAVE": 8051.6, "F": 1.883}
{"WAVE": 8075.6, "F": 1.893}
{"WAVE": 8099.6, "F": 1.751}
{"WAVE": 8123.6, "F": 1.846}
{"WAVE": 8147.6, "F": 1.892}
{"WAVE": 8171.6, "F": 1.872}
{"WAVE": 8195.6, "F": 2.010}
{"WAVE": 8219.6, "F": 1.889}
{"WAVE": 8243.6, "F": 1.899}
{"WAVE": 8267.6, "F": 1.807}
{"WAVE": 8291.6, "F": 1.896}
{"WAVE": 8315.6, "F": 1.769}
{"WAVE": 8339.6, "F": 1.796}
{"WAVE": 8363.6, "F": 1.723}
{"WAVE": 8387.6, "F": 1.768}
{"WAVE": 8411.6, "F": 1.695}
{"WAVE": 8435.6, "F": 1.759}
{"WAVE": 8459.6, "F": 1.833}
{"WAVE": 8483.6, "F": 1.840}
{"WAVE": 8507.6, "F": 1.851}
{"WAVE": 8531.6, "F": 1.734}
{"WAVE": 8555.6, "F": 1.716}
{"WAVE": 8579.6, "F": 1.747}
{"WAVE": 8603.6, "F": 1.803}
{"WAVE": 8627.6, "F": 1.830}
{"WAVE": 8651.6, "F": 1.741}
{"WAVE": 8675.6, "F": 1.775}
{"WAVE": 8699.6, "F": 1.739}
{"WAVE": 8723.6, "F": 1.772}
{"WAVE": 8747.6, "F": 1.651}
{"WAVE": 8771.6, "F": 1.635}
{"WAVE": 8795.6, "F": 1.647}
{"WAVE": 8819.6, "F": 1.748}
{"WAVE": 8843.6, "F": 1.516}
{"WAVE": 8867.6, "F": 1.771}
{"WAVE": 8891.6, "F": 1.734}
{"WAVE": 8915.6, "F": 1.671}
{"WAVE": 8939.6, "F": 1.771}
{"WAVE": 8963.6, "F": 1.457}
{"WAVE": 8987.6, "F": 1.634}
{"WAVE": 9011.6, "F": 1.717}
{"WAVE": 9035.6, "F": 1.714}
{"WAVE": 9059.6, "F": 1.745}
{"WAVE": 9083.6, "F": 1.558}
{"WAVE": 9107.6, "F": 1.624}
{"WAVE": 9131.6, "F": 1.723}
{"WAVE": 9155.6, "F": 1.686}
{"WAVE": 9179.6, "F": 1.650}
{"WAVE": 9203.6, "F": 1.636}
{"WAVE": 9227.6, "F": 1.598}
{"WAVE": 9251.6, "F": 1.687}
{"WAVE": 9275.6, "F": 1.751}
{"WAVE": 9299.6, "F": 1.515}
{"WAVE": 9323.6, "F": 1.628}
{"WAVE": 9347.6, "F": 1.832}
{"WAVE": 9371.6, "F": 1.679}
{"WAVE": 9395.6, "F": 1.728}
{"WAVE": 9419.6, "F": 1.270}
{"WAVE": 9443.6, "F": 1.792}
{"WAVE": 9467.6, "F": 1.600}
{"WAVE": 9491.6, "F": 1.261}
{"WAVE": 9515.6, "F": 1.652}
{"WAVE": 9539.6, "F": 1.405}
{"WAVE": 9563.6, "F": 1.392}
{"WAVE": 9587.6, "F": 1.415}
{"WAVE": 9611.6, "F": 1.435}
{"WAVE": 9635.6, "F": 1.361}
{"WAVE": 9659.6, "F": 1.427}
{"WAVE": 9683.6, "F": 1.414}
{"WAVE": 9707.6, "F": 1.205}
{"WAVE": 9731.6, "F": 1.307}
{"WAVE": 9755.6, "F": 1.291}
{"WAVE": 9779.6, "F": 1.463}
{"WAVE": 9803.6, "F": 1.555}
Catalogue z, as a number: 0.05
